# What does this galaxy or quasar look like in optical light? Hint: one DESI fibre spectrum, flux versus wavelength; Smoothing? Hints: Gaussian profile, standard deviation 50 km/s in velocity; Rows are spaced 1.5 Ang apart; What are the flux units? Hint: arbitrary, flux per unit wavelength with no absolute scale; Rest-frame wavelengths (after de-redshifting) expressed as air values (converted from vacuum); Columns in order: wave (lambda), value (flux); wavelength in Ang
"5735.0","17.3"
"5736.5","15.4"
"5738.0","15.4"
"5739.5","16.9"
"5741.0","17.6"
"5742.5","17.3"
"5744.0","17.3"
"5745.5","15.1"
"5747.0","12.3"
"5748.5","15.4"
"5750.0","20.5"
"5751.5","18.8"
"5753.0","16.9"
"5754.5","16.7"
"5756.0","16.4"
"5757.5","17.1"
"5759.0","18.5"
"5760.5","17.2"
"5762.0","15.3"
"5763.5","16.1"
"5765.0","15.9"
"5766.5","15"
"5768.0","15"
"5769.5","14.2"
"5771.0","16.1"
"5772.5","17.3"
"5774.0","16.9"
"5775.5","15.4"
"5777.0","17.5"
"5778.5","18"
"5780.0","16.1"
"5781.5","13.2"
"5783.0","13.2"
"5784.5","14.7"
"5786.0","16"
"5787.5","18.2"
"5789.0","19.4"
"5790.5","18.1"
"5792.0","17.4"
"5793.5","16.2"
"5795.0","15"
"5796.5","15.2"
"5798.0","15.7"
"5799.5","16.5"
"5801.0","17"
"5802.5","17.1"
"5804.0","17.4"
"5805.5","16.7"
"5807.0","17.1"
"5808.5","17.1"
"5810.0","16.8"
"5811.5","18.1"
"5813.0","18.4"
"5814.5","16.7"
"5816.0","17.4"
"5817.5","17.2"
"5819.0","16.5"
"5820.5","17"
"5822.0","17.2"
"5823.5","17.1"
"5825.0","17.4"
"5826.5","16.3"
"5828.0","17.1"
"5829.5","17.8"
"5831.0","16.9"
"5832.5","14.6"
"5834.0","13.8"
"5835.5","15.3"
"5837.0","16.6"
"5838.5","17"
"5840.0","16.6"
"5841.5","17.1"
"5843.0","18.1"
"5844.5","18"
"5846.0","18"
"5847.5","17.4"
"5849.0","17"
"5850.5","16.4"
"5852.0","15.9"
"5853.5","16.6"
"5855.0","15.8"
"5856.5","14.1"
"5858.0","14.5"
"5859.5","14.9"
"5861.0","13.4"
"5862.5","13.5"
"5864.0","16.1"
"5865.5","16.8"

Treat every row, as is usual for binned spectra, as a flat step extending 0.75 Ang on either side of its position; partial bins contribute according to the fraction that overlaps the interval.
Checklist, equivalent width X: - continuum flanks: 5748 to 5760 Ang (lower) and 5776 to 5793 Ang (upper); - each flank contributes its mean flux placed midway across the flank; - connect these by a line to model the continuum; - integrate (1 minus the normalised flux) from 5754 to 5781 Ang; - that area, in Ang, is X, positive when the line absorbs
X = 1.20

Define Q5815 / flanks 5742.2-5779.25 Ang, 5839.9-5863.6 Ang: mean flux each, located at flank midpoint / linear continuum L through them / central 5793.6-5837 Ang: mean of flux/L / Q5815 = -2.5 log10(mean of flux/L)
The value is -0.03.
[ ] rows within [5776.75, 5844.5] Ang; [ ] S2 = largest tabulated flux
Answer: 19.4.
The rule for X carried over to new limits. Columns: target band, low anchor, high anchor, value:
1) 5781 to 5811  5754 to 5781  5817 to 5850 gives 0.2 Ang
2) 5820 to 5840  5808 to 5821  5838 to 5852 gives 0.9 Ang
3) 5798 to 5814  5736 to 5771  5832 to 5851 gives -0.6 Ang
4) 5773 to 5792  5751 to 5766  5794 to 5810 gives 0.2 Ang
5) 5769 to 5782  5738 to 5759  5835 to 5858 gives 0.4 Ang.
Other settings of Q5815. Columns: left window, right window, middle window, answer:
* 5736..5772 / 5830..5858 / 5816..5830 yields -0.05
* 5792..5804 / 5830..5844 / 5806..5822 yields -0.06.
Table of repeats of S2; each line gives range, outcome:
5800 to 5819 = 18.4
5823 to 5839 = 17.8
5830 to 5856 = 18.1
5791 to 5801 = 17.4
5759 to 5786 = 18.5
